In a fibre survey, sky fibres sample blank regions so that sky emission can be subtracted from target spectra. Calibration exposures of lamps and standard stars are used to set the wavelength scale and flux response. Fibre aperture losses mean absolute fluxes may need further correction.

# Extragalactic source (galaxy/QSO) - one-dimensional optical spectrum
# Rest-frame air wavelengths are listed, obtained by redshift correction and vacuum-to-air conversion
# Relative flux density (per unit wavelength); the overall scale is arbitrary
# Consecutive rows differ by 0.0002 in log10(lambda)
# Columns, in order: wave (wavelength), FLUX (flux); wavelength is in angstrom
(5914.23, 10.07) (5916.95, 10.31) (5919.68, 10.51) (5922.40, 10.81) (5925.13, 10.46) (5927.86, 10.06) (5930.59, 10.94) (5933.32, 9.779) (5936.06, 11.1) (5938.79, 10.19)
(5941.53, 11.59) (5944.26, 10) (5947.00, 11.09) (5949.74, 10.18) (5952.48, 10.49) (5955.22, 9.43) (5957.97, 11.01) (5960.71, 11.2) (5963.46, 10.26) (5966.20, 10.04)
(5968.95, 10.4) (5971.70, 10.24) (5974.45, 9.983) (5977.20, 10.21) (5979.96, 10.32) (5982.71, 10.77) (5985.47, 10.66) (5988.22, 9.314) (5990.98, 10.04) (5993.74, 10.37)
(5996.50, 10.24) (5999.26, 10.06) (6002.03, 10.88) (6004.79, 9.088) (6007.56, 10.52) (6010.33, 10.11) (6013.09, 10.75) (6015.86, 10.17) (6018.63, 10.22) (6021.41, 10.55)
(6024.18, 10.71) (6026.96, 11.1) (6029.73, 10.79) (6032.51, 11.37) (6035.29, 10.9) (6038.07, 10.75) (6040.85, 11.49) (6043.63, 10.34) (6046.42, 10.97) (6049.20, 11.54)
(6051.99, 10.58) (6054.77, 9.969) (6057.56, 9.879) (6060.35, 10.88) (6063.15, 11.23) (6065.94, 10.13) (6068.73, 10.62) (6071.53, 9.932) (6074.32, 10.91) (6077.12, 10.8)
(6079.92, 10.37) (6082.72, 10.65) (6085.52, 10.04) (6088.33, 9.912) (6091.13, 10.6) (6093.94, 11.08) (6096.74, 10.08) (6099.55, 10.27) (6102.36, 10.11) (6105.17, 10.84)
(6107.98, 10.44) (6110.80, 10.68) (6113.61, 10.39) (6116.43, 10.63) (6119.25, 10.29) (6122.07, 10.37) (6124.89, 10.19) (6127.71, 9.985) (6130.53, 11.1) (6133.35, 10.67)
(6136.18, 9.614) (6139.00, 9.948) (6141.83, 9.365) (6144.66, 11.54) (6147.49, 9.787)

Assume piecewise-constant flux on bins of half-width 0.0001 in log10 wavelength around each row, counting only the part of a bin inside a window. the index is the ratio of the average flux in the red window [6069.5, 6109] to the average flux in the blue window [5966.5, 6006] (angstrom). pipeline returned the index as 1.0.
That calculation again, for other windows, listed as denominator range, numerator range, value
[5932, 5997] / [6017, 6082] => 1.03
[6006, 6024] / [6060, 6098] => 1.01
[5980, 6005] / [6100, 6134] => 1.02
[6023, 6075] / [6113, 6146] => 0.96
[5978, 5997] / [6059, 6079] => 1.04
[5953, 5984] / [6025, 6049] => 1.06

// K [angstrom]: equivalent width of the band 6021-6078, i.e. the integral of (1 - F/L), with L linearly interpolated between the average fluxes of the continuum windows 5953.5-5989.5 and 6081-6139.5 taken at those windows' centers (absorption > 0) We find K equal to -2.2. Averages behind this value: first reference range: 10.3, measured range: 10.7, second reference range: 10.4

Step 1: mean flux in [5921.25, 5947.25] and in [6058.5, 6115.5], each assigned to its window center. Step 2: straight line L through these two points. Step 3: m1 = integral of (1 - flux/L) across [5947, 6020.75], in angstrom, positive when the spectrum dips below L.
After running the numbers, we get 1.85 angstrom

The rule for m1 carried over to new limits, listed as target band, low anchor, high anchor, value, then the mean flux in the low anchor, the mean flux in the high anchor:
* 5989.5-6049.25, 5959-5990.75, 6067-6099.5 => -1.16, 10.3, 10.4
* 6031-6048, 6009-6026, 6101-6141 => -0.90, 10.4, 10.4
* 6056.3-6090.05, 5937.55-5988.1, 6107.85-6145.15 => -0.27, 10.4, 10.3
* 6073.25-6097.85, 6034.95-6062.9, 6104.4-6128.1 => 0.18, 10.7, 10.4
